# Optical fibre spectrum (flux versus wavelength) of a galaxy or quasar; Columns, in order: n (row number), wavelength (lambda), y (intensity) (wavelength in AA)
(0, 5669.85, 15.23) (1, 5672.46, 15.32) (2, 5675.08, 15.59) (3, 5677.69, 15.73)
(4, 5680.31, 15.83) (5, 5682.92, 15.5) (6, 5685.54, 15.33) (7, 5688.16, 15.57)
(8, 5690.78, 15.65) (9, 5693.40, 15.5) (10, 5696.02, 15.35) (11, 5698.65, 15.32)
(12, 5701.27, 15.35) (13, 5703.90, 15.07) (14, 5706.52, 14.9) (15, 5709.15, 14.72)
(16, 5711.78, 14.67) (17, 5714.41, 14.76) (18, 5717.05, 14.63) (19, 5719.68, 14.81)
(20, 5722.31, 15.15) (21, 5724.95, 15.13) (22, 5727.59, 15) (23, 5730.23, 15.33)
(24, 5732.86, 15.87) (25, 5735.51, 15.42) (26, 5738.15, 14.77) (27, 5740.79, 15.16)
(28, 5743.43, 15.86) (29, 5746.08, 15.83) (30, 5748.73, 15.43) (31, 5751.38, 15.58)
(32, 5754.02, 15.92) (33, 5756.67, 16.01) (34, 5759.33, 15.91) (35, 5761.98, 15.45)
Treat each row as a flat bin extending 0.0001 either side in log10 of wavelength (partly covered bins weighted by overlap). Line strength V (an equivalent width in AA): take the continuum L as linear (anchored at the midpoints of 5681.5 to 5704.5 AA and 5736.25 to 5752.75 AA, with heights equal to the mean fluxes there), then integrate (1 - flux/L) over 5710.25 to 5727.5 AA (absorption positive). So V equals 0.6 AA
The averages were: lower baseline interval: 15.4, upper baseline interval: 15.4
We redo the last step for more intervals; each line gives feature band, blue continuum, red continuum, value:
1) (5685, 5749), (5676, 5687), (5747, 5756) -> 1.7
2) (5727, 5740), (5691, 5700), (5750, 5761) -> 0.3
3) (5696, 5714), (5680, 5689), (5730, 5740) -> 0.5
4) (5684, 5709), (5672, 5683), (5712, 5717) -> -0.3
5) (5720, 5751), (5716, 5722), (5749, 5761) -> -0.2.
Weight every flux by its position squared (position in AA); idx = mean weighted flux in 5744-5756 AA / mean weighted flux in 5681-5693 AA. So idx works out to 1.0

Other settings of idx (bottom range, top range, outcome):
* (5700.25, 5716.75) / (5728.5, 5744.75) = 1.04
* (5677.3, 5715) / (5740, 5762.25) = 1.05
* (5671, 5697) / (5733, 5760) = 1.03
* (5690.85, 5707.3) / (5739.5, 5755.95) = 1.04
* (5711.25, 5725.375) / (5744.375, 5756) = 1.07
